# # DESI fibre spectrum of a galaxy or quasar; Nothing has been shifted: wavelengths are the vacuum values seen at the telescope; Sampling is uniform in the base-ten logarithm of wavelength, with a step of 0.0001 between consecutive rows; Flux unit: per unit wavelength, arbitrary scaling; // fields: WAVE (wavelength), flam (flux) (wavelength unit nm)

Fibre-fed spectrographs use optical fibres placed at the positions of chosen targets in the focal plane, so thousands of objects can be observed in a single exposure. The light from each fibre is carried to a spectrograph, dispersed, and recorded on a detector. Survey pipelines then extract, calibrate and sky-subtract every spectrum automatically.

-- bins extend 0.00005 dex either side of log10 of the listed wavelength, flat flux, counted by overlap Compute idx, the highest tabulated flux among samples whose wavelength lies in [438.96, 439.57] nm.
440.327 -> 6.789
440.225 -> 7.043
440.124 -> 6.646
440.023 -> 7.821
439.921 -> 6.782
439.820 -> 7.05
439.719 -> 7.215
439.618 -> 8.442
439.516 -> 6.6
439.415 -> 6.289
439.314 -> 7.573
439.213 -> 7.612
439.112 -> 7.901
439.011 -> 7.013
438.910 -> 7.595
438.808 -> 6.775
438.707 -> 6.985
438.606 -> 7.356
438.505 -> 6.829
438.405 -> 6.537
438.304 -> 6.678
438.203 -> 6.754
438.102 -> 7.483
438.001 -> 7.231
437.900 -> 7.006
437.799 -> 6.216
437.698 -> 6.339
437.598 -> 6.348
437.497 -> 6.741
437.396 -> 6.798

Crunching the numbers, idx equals 7.901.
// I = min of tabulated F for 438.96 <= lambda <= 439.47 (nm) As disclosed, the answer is 6.289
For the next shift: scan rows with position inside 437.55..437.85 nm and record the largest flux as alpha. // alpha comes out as 6.348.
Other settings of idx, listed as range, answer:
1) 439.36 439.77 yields 8.442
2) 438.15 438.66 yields 7.356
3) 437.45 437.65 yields 6.741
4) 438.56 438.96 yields 7.595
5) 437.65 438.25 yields 7.483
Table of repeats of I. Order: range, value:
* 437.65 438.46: 6.216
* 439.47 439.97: 6.6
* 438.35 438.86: 6.537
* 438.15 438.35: 6.678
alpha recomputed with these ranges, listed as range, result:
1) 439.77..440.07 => 7.821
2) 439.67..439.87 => 7.215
